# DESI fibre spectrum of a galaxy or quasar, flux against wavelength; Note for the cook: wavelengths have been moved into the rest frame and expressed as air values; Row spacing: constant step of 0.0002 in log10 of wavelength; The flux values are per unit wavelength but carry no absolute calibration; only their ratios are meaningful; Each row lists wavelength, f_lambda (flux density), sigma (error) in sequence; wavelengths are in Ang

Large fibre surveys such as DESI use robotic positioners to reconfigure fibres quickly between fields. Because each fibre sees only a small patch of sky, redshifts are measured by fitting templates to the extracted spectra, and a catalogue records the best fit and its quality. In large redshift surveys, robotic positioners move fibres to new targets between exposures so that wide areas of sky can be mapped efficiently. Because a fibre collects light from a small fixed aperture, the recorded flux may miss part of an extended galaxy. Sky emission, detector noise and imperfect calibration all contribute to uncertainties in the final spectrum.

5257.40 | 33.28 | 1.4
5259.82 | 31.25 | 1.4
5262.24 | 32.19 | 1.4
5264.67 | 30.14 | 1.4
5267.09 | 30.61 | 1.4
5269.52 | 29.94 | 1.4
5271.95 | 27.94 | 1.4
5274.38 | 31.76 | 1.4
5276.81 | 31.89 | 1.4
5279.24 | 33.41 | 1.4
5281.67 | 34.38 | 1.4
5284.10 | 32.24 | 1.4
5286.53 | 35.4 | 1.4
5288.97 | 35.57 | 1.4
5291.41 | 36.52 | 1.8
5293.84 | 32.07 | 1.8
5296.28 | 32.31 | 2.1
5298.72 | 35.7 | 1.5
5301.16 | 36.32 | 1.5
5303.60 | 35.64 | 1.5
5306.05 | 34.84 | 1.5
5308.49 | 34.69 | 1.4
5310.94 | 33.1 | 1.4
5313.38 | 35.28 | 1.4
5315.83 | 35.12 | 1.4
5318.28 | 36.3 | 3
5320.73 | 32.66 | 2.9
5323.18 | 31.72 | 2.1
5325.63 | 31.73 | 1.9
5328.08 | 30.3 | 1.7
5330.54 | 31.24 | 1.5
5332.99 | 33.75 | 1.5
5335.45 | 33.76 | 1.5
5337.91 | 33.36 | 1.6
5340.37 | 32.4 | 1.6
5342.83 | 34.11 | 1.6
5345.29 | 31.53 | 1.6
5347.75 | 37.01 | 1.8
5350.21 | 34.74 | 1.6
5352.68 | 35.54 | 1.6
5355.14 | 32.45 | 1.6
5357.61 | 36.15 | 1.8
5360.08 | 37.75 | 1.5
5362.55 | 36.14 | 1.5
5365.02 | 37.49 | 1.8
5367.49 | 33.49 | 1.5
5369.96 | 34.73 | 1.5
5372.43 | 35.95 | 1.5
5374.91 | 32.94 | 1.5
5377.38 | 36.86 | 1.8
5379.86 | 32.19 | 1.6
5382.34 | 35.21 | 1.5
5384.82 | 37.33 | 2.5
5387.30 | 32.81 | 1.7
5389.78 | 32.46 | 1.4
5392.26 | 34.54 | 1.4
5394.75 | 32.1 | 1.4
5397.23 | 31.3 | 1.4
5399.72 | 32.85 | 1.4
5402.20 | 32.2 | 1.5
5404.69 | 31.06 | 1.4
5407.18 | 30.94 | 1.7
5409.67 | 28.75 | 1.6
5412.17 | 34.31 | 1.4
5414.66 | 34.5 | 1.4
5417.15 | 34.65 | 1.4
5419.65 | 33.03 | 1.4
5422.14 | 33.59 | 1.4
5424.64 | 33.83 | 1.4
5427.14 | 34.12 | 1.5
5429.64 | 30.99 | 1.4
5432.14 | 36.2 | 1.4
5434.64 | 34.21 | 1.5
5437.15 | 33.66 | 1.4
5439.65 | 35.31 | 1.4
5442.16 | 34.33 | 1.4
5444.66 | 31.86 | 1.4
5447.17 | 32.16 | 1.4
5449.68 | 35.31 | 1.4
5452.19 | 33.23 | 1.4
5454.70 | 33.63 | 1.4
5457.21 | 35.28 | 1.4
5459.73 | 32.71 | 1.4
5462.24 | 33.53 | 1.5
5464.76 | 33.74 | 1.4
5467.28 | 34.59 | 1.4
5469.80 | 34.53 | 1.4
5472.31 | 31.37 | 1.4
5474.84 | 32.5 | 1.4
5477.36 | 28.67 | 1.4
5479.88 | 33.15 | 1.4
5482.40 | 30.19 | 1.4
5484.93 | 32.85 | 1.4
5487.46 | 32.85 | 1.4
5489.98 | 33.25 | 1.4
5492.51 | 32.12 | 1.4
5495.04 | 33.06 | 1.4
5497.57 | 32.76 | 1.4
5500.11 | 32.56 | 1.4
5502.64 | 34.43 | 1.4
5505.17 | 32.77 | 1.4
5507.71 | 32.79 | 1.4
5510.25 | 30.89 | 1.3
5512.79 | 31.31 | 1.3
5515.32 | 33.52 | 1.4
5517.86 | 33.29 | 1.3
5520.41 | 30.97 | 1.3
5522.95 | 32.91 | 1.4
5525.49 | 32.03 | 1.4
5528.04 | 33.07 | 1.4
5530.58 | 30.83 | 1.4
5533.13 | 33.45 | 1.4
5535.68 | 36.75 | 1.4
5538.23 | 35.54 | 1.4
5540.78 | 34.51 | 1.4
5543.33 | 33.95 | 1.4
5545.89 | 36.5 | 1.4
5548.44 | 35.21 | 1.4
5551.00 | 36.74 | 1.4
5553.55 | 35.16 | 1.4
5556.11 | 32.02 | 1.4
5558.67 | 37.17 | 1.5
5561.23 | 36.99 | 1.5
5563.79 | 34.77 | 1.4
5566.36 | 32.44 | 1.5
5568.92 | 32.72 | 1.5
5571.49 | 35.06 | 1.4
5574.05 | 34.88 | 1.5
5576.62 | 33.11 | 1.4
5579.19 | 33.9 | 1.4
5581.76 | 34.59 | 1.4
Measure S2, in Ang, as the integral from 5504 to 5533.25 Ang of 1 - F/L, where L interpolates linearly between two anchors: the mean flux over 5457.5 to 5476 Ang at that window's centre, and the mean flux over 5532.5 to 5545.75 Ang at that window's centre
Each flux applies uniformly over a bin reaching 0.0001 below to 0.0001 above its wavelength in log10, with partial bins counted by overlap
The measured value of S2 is 1.9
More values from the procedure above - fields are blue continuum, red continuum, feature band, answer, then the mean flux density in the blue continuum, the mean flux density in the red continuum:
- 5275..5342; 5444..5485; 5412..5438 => -0.6 Ang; 33.7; 32.9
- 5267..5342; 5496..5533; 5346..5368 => -1.7 Ang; 33.3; 32.5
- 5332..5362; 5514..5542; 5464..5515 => 1.6 Ang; 34.4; 33.4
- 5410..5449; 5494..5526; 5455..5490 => 0.3 Ang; 33.7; 32.6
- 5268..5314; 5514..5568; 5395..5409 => 0.9 Ang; 33.6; 34.2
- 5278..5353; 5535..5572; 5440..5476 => 1.1 Ang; 33.9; 35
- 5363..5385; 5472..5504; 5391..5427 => 1.6 Ang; 35.1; 32.3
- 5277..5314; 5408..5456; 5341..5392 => -1.3 Ang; 34.4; 33.5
